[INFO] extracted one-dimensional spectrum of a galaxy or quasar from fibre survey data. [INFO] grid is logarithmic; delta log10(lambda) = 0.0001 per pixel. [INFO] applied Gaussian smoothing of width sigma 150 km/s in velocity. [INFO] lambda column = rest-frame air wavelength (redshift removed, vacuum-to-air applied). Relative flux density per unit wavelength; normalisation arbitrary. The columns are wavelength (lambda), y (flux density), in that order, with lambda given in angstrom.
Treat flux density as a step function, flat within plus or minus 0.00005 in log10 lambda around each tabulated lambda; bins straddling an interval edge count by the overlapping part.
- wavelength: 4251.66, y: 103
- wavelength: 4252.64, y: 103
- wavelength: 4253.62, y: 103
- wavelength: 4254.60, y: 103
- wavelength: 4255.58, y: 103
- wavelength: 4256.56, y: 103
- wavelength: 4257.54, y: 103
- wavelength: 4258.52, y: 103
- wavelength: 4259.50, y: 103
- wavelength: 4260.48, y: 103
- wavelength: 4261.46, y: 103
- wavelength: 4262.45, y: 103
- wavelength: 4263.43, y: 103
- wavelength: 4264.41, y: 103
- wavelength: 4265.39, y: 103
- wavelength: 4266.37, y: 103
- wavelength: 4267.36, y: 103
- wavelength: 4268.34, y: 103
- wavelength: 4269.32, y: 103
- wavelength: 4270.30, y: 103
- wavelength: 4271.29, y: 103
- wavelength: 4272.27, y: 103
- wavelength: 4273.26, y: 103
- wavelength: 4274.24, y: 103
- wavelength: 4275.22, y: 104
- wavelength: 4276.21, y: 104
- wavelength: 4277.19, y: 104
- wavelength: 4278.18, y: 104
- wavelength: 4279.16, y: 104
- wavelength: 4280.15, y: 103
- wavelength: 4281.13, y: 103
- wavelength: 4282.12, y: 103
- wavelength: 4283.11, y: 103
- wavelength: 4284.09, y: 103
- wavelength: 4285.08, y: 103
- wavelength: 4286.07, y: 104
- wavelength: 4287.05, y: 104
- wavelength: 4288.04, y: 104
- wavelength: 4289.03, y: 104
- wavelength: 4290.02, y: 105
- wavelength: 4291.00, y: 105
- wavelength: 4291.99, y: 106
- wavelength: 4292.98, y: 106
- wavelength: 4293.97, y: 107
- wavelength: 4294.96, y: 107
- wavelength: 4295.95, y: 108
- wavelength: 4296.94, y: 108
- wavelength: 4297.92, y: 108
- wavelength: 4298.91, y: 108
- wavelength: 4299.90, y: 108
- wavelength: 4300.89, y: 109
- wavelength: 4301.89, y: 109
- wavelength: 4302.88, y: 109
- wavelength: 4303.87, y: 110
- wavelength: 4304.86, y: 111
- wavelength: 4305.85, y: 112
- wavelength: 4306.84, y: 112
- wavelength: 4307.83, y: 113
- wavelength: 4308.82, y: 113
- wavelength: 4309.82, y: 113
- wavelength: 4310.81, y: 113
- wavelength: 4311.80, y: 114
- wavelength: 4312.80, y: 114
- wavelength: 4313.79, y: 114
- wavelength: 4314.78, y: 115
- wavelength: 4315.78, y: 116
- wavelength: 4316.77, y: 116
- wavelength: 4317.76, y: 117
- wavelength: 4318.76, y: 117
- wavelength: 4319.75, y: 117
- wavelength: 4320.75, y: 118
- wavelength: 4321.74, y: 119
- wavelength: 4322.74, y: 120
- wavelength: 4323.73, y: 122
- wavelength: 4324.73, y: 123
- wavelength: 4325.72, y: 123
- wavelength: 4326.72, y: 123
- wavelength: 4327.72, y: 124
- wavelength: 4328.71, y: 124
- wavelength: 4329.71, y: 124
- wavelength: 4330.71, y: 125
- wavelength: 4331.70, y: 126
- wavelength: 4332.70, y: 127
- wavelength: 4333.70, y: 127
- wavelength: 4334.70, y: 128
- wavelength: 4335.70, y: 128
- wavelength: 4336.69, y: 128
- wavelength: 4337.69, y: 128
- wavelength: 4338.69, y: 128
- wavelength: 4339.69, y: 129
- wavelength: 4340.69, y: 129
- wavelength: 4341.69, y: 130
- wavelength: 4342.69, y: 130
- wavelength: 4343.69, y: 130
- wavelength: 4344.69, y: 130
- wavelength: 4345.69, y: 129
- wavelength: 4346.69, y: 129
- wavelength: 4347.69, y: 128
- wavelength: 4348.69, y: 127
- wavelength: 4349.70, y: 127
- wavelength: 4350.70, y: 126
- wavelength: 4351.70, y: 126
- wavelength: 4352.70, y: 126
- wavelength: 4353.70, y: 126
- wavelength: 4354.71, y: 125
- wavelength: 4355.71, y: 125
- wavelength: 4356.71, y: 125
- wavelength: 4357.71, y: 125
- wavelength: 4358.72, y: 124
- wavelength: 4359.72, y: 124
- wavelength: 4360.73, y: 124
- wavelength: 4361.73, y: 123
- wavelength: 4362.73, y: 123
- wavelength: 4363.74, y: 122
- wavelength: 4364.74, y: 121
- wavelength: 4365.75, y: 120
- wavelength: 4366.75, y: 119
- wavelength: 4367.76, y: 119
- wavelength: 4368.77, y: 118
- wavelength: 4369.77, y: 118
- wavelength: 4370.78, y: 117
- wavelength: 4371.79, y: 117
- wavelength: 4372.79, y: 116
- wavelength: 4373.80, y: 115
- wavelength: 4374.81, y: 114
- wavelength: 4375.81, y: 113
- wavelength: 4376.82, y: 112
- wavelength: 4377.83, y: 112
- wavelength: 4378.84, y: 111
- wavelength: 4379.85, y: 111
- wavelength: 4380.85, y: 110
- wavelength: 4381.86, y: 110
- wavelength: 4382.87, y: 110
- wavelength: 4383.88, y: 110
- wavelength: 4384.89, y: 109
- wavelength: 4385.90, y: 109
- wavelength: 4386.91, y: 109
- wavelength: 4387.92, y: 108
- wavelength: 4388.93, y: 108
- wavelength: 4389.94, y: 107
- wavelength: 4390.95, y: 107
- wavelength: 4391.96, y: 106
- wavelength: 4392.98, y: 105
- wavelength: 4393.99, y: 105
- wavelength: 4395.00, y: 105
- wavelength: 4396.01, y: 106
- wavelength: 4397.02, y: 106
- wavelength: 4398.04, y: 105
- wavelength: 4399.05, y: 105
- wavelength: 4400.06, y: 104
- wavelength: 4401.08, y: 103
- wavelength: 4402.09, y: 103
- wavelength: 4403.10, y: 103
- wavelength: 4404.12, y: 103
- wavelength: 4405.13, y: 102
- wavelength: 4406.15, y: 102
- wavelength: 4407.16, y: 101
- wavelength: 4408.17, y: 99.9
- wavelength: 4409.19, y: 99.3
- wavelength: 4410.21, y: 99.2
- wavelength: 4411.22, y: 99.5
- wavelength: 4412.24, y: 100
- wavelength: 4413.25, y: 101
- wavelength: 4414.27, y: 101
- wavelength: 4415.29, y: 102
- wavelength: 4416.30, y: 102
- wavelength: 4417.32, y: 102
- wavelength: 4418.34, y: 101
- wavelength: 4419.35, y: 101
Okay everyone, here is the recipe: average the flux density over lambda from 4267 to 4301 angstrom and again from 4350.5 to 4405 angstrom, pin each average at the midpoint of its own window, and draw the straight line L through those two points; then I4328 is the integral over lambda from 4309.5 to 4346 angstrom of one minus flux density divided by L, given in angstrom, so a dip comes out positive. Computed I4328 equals -4.6 angstrom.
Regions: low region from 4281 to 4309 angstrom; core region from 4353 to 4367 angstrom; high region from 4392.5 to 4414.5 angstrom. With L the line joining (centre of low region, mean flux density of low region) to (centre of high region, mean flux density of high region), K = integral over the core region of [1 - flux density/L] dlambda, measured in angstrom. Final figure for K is -2.5 angstrom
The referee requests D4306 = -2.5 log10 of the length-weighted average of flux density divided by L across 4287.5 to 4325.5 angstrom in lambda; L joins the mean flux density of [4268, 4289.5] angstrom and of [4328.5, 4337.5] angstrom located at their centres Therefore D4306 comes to 0.03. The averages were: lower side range 103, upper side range 126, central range 112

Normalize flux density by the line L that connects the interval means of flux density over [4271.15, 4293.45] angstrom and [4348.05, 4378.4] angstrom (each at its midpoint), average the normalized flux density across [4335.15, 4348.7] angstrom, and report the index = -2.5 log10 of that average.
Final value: -0.110 mag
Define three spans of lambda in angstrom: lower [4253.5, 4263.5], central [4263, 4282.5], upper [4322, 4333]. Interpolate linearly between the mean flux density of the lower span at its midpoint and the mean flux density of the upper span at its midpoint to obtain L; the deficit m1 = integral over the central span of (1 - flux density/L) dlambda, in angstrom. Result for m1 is 0.7 angstrom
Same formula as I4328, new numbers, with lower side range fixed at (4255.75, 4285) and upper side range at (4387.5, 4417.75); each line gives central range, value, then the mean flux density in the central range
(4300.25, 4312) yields -0.9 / 111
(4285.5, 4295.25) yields -0.2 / 105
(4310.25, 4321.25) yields -1.3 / 116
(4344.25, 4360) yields -3.5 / 126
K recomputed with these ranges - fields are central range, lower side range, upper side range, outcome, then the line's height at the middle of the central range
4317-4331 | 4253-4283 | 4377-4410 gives -2.22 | 104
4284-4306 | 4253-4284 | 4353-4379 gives 0.16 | 108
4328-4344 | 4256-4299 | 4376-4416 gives -3.48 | 105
